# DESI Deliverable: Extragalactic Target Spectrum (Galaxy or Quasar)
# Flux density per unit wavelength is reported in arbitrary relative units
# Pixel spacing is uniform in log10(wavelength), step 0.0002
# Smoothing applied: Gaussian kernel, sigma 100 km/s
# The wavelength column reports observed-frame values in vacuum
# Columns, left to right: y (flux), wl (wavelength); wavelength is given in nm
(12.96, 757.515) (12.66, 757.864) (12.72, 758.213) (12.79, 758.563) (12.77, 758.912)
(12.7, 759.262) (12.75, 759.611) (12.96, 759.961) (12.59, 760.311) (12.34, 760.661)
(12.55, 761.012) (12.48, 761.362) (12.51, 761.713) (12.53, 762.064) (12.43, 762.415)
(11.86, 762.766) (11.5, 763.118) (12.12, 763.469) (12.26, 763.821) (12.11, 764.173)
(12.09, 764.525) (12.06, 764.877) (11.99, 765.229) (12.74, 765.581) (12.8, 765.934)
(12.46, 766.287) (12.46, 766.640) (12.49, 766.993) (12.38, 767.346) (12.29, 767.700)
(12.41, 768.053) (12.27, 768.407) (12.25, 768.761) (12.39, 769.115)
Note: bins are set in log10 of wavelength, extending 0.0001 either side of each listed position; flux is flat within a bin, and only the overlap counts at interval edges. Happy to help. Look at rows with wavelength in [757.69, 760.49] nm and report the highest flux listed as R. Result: 12.96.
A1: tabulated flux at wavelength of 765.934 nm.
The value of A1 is 12.8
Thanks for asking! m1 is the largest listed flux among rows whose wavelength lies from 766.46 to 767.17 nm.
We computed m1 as 12.49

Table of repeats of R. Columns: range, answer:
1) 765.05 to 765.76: 12.74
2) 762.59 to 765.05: 12.26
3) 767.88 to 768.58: 12.41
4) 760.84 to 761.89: 12.55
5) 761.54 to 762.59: 12.53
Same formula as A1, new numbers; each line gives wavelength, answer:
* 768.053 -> 12.41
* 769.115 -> 12.39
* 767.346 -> 12.38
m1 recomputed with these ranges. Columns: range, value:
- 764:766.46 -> 12.8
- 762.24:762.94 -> 12.43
